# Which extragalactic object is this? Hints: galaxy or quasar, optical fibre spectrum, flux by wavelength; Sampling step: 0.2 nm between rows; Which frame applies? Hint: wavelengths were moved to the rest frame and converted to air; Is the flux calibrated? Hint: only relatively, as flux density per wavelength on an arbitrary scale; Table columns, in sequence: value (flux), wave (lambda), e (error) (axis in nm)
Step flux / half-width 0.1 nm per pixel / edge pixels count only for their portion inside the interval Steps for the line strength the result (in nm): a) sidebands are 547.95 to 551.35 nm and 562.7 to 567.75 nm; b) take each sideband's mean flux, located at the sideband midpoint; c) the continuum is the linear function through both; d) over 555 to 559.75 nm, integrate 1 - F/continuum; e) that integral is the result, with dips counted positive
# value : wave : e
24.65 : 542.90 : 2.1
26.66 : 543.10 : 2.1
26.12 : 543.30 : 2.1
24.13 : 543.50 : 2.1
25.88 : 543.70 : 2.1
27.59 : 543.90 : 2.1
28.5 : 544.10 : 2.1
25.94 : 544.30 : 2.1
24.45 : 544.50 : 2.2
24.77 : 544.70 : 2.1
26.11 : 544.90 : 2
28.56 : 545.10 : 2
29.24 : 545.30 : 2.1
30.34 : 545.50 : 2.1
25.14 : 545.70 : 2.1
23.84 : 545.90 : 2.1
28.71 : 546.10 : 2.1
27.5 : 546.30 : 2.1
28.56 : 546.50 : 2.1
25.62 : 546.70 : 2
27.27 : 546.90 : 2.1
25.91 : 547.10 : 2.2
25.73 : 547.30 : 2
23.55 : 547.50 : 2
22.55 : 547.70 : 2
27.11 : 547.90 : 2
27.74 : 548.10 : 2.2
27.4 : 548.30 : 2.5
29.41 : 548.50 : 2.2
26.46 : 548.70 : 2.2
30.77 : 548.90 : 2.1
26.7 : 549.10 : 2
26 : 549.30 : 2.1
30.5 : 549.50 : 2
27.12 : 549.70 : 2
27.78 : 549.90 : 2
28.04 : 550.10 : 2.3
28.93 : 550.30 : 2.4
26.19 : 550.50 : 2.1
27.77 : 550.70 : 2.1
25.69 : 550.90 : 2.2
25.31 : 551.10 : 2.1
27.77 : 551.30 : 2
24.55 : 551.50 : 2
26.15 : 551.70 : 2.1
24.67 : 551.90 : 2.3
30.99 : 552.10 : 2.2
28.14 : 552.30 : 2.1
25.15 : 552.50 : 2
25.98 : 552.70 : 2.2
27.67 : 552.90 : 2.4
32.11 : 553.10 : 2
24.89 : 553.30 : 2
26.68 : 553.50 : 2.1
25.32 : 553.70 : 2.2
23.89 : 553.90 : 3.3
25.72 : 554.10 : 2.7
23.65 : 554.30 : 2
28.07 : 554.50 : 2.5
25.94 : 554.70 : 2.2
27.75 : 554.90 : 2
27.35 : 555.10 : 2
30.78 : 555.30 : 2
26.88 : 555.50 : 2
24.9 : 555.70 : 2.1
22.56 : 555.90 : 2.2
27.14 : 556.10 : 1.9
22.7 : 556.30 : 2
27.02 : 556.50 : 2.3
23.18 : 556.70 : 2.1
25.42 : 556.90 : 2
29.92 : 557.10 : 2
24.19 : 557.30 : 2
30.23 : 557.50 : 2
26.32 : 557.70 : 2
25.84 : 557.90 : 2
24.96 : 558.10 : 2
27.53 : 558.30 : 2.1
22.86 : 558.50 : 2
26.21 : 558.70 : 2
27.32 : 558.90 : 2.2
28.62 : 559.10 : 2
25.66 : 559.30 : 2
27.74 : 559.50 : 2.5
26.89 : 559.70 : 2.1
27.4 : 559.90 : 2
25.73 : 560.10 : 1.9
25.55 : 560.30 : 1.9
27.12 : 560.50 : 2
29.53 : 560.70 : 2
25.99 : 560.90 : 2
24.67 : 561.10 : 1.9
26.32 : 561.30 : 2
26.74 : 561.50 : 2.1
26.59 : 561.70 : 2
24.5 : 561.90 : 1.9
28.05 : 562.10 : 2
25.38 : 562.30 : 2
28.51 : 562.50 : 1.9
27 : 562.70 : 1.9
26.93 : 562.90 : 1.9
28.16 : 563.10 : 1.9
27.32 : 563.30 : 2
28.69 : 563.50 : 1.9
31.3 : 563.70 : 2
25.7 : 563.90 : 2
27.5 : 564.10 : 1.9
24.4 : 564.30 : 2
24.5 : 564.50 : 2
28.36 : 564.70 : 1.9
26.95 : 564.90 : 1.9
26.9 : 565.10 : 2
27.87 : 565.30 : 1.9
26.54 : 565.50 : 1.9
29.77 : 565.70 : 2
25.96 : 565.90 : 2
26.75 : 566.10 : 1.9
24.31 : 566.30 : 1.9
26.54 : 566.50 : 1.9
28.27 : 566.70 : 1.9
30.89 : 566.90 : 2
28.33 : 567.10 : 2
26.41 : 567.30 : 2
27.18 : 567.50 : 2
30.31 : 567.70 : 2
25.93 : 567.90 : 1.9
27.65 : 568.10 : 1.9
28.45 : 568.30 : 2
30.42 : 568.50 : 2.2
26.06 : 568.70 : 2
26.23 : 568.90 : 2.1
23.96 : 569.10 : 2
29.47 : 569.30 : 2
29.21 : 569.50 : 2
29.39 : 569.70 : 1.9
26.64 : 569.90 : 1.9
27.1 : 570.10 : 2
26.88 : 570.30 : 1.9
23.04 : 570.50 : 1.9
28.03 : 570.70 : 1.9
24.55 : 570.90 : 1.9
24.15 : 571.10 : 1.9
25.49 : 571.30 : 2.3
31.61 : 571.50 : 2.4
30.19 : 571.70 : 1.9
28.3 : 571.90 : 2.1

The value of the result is 0.20 nm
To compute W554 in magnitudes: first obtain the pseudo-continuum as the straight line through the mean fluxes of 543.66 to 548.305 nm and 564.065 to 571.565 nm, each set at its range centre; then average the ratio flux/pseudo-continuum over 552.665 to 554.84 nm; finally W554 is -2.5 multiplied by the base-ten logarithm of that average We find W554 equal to 0.02 mag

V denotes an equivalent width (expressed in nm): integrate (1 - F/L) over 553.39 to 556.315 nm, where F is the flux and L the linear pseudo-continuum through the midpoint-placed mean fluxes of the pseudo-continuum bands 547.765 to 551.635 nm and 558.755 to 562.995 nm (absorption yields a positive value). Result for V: 0.11 nm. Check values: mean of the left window 27.4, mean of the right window 26.8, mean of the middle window 26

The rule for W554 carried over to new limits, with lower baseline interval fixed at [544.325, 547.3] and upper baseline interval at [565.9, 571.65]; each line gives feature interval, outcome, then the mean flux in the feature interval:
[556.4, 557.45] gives 0.04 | 26.2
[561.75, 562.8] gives 0.02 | 26.7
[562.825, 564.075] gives -0.03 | 28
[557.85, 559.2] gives 0.03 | 26.2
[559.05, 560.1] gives 0.00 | 27.1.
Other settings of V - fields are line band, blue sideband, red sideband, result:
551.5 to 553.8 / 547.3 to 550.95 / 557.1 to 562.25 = 0.00 nm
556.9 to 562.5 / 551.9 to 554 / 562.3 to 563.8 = 0.22 nm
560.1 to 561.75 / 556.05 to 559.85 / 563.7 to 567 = 0.01 nm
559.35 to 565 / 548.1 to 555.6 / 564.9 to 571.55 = 0.06 nm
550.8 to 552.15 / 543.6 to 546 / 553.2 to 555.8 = 0.01 nm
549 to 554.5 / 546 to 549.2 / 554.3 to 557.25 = -0.04 nm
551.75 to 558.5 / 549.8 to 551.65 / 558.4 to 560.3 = 0.06 nm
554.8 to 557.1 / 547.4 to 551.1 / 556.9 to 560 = 0.06 nm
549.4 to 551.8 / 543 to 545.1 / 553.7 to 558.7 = -0.10 nm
